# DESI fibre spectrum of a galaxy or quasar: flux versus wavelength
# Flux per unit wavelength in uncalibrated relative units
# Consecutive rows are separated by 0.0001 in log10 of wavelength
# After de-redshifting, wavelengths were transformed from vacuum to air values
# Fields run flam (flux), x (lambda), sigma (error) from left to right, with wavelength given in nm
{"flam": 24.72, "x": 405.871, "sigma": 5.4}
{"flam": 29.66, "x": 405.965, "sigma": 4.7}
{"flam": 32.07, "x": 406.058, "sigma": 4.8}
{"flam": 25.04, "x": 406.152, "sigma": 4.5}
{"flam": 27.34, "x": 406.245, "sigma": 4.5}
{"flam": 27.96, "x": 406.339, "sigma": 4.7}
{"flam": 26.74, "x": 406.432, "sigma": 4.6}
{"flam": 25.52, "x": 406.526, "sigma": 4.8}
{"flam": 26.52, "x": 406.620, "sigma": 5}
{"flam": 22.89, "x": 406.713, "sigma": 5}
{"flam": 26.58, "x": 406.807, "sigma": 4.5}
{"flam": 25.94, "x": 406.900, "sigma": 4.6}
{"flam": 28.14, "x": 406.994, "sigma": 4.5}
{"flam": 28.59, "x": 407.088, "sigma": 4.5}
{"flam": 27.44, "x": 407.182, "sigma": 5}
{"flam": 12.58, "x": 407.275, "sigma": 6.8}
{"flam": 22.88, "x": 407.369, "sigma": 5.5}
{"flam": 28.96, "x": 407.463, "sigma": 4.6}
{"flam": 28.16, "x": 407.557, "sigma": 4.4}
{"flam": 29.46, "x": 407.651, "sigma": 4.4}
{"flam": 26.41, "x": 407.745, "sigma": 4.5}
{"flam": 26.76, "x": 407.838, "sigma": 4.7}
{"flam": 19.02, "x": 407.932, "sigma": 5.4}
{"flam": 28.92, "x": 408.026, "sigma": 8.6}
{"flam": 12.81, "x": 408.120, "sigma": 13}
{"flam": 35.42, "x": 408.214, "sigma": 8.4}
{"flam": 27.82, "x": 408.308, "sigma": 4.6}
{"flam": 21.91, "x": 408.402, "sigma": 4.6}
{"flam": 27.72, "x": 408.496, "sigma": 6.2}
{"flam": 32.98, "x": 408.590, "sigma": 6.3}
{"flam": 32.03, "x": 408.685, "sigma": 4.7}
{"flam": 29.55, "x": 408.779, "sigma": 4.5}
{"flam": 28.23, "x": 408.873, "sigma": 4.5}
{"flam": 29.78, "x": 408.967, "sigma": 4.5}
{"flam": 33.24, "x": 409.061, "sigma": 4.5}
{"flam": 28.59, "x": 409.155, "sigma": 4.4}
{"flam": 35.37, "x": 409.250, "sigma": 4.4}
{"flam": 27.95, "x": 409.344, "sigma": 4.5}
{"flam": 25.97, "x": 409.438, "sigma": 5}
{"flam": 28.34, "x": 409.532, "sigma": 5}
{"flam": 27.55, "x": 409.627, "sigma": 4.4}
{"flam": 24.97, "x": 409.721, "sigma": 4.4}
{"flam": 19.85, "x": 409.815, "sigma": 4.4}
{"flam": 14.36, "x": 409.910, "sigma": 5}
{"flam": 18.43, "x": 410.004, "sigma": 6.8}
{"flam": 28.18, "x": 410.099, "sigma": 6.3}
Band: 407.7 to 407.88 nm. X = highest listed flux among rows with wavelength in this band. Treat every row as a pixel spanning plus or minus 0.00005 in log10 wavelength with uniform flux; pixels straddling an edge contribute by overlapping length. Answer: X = 26.76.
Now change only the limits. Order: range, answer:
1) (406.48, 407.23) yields 28.59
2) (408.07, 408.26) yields 35.42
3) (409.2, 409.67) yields 35.37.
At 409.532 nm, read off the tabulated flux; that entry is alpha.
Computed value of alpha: 28.34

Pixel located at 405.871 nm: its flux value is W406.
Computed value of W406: 24.72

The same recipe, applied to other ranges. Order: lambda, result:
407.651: 29.46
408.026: 28.92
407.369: 22.88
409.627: 27.55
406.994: 28.14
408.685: 32.03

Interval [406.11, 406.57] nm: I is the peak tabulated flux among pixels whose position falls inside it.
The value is 27.96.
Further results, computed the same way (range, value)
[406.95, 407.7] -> 29.46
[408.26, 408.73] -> 32.98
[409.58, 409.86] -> 27.55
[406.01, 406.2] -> 32.07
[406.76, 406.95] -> 26.58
